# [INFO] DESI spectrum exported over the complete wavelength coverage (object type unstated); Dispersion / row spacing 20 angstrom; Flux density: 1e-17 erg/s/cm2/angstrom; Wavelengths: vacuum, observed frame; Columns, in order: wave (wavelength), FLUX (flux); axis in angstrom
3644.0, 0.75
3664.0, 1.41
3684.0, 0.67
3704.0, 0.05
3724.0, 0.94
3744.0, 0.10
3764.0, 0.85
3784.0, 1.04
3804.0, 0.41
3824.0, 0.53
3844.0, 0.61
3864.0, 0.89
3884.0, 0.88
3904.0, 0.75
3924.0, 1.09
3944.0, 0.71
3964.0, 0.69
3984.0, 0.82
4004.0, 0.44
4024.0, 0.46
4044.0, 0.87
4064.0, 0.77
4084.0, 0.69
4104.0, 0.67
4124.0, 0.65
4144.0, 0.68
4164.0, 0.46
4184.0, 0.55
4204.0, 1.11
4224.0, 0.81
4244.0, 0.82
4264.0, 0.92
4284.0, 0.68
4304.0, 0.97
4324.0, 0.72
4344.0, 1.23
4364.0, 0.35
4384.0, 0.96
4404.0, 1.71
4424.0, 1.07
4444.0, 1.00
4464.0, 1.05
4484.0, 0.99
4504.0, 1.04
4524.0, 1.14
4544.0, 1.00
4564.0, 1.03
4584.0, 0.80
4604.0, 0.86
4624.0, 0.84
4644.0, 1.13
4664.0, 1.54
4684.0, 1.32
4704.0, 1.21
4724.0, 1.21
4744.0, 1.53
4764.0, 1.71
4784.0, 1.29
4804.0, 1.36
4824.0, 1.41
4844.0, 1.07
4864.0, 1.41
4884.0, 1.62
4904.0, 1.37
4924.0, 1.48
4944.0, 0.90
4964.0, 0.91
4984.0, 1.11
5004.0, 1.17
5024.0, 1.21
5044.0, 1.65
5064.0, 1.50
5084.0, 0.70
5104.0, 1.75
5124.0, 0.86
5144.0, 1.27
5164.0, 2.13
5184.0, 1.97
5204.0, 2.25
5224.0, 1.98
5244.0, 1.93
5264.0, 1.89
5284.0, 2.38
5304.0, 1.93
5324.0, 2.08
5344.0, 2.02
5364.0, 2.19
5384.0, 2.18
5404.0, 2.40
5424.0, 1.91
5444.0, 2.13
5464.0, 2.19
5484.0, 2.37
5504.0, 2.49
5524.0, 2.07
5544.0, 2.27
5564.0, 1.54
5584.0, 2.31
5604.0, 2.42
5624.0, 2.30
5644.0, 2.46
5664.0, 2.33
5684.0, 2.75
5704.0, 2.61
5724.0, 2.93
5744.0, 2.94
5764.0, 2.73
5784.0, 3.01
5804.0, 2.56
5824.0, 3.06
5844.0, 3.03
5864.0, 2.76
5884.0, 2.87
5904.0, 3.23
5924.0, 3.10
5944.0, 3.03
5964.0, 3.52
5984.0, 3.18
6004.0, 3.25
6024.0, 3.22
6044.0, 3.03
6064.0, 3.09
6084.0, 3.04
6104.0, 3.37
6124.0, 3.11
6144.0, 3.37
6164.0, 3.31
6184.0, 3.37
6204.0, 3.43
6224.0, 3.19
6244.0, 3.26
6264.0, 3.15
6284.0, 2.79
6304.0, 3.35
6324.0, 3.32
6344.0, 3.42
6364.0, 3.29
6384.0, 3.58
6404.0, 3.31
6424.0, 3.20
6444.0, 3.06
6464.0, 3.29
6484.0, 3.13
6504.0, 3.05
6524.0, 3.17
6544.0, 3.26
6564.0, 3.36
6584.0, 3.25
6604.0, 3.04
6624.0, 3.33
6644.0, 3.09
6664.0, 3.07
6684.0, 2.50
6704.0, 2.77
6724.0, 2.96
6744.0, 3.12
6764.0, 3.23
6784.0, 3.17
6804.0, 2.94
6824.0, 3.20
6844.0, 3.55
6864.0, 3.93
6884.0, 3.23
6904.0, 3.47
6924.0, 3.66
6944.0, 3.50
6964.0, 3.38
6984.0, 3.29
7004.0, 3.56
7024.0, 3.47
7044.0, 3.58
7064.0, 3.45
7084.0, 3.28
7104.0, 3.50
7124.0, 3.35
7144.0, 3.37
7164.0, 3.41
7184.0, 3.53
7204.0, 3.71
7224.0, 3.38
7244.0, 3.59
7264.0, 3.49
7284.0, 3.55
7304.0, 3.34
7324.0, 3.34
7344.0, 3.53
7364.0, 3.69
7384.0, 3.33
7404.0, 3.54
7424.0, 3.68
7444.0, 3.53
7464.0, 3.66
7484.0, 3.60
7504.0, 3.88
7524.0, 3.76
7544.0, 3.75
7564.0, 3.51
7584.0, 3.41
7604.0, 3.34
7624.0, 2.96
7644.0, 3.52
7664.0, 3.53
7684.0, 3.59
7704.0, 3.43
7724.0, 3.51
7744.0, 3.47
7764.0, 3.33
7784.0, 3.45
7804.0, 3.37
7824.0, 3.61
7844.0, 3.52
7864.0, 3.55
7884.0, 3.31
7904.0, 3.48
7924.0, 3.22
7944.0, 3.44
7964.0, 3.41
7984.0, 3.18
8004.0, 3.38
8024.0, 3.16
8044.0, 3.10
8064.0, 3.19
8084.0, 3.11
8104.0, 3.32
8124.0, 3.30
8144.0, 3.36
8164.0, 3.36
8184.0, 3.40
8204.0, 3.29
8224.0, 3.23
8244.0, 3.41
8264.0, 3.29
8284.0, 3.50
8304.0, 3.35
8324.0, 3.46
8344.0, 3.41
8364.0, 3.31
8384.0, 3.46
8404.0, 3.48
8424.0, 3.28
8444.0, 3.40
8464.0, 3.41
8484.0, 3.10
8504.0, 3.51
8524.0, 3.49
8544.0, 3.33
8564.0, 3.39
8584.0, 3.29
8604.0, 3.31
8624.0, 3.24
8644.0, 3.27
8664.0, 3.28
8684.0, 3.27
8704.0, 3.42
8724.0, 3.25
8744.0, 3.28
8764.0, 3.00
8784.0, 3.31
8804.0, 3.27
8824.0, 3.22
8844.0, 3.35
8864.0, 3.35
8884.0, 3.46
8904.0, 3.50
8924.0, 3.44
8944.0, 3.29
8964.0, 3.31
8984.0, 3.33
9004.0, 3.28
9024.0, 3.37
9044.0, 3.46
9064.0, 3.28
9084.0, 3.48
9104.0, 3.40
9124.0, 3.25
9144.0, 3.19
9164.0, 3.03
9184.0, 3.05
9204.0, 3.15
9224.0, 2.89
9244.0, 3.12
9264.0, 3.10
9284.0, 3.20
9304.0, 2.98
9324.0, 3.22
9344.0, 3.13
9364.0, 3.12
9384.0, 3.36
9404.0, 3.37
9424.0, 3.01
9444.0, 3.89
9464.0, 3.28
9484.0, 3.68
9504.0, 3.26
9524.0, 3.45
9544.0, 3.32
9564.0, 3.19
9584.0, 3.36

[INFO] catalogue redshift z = 0.293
